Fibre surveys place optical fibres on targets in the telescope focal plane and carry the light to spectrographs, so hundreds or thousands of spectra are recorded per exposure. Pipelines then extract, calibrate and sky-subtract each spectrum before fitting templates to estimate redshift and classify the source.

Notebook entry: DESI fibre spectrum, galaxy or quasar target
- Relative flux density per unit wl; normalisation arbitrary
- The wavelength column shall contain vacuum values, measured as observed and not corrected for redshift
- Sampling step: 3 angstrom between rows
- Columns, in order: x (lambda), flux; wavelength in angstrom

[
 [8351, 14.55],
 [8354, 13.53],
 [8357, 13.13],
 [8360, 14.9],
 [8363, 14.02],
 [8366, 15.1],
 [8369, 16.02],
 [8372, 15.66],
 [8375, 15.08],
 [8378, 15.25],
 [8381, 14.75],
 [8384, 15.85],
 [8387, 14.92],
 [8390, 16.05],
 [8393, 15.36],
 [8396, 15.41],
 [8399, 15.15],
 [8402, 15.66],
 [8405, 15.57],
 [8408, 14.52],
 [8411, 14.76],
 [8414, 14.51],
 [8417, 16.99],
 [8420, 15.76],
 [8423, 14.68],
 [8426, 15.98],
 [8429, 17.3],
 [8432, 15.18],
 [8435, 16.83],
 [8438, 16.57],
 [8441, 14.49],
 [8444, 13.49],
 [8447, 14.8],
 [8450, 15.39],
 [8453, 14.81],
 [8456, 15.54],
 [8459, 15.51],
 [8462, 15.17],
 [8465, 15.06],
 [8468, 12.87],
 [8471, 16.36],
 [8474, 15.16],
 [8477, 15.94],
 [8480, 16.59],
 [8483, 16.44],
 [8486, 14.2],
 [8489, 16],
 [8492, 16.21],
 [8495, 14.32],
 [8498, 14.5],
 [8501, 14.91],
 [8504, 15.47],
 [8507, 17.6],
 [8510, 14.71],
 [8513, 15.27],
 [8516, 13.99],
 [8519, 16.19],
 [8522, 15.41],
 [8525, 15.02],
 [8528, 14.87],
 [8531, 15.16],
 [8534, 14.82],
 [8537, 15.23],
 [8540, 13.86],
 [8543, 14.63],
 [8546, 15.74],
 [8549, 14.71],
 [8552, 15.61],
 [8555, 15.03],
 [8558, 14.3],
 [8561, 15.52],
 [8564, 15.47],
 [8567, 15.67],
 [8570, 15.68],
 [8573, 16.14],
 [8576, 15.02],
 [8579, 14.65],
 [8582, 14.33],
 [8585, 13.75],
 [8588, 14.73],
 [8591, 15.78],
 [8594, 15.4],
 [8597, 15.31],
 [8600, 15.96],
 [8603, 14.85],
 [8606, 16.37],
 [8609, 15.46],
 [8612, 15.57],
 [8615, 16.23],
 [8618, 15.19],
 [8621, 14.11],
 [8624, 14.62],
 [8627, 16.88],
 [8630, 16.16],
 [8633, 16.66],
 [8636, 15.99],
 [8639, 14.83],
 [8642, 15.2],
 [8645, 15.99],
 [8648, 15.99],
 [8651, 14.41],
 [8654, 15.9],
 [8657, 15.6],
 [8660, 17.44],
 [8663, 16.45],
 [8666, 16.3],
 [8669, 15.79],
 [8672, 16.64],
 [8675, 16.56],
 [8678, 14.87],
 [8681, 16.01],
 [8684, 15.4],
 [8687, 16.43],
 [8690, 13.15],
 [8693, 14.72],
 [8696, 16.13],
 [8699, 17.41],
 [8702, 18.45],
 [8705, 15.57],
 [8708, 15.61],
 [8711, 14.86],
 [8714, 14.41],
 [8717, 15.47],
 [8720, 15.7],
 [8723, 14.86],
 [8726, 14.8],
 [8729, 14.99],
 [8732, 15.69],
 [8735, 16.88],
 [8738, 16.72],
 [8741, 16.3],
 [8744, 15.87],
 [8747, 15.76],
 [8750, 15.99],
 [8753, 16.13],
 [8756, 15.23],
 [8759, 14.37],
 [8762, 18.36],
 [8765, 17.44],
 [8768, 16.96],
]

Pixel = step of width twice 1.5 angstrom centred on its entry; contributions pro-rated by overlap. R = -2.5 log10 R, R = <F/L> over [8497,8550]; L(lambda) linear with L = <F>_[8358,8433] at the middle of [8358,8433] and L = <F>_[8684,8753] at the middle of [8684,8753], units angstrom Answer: 0.03 mag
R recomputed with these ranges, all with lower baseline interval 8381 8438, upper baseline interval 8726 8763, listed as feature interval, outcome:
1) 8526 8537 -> 0.051 mag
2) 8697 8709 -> -0.059 mag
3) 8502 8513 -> -0.007 mag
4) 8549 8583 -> 0.038 mag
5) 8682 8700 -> 0.027 mag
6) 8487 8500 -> 0.033 mag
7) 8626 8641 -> -0.015 mag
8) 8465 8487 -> 0.020 mag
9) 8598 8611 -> 0.010 mag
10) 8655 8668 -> -0.037 mag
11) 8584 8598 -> 0.053 mag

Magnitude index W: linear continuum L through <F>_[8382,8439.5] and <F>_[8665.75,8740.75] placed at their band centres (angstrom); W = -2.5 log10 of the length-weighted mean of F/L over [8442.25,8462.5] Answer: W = 0.050 mag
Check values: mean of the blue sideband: 15.6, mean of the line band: 14.9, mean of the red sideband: 15.7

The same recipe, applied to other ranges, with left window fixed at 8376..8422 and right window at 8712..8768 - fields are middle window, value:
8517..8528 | 0.01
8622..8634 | -0.02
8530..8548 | 0.05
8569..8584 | 0.04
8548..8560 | 0.05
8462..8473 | 0.04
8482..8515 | 0.01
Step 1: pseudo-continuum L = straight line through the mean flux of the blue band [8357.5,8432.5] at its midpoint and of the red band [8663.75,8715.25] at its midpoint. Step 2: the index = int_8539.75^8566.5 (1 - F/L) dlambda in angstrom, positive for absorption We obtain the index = 0.9 angstrom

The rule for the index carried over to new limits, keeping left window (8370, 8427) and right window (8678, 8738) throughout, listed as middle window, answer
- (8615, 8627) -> 0.33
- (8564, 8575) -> -0.17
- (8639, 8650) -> 0.01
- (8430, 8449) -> 0.14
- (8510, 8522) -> 0.26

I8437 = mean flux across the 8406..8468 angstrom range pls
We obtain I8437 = 15.3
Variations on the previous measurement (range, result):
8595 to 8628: 15.5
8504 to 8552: 15.2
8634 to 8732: 15.7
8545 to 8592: 15.1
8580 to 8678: 15.6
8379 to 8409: 15.3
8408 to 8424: 15.3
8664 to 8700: 15.8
